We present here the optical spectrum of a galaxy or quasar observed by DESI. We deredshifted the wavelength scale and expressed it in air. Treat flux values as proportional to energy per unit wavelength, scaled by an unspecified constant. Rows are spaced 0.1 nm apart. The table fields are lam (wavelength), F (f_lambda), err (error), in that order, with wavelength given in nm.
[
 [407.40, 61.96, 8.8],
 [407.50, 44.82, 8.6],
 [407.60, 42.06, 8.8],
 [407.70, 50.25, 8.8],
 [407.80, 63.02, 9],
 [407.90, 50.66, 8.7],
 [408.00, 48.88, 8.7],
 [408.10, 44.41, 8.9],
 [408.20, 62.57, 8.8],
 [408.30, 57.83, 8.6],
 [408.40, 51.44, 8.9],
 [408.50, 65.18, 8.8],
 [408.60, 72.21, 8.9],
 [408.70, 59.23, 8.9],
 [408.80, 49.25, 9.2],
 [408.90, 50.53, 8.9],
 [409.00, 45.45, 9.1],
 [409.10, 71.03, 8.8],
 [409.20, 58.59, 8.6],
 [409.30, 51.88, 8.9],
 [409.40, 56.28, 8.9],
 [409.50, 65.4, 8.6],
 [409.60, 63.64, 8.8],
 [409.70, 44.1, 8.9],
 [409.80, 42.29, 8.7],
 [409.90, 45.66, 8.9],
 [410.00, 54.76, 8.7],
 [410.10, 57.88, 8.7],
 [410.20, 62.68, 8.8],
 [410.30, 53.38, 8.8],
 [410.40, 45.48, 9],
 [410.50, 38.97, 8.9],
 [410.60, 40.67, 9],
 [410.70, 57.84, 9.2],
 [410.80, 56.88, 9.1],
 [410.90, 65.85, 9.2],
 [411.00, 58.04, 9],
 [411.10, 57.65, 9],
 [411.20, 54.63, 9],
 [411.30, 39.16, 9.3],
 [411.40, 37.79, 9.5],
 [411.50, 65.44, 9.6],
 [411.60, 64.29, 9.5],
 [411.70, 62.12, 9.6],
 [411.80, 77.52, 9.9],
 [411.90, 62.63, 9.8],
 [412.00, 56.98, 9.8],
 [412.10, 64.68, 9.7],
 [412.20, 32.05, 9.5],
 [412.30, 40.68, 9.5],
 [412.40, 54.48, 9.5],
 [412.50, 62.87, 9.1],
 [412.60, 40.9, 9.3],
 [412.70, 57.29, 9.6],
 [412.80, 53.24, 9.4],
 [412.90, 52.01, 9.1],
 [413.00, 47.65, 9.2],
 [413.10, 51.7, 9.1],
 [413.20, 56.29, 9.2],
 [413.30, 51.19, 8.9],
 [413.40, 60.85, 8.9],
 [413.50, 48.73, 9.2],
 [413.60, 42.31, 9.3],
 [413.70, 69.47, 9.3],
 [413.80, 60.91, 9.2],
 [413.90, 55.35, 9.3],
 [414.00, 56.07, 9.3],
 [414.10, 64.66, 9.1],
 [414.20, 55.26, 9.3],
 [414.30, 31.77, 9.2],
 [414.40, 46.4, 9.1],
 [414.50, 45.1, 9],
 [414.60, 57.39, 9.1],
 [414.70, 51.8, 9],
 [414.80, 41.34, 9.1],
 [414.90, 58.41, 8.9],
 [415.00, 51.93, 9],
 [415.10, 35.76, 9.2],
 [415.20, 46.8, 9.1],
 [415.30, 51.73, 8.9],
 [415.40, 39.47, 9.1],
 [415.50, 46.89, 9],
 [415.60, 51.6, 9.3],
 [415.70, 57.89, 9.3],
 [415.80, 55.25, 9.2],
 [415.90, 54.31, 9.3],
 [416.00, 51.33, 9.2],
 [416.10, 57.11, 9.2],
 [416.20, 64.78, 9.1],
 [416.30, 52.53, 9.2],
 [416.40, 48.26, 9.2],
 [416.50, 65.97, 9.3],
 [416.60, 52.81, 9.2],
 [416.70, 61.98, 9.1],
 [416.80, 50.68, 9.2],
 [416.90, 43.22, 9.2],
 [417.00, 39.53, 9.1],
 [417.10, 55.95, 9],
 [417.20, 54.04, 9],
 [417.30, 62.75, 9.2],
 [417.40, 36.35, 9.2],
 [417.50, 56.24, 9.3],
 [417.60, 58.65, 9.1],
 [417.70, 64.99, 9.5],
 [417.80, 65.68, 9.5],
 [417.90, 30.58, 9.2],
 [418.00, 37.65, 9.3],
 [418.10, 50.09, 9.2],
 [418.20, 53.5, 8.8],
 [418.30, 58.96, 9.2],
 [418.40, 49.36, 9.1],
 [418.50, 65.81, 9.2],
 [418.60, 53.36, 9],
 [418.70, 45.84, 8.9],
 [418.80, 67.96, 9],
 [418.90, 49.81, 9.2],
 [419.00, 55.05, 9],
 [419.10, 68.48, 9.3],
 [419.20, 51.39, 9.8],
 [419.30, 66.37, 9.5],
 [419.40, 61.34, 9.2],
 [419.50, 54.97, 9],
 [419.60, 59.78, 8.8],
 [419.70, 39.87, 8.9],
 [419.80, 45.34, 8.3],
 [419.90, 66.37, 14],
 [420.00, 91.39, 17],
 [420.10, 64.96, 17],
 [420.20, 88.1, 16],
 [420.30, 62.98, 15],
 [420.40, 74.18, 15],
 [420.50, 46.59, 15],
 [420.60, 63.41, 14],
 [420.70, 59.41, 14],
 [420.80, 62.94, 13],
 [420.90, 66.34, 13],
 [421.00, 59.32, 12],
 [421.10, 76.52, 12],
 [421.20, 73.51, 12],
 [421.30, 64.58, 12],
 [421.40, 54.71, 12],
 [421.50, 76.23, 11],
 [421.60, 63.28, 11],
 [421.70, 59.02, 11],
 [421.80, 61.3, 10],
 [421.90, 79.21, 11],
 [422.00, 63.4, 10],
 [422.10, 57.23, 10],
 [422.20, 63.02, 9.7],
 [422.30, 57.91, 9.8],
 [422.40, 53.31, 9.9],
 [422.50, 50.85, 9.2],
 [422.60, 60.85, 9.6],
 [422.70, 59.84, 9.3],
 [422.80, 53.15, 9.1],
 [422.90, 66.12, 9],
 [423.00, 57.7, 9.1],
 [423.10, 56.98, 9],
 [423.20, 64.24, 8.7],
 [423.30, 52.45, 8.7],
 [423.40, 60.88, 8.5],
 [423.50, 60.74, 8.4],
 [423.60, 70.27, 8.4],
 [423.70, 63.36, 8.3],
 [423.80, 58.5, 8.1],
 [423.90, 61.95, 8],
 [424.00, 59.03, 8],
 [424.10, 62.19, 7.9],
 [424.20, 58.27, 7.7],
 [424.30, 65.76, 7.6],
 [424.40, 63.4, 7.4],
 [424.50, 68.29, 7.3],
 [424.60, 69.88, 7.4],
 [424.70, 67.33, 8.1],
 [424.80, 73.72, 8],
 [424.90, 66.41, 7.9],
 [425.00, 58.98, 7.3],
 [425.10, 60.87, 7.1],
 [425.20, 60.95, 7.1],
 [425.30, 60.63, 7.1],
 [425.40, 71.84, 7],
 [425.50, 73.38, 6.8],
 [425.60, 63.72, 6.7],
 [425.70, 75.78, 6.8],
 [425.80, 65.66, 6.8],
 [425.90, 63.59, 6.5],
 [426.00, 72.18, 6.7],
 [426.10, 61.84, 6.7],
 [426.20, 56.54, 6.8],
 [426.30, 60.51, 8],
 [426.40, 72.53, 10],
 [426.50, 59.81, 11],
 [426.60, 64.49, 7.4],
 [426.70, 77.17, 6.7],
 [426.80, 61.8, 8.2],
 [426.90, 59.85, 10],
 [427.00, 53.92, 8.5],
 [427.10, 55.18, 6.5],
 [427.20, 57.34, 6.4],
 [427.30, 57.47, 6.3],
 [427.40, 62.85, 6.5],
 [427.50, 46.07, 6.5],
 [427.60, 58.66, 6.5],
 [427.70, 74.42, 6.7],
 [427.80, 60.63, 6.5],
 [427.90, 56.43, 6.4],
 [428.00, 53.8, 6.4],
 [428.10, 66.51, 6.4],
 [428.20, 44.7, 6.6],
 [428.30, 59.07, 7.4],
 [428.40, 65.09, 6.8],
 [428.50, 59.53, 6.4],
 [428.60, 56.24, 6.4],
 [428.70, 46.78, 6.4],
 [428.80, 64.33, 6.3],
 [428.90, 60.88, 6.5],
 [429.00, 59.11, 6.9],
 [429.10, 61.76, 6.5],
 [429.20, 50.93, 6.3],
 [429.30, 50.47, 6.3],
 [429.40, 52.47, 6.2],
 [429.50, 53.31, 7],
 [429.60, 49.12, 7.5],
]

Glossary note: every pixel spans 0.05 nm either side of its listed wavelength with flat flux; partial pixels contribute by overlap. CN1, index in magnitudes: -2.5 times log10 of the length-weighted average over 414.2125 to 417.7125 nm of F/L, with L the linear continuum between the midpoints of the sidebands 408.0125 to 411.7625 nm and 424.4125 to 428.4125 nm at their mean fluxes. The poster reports 0.130 mag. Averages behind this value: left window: 54.9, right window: 63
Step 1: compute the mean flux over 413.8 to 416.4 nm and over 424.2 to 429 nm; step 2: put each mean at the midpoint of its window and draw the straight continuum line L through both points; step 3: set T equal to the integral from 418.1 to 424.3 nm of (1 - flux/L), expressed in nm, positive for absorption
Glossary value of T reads -0.43 nm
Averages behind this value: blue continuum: 51.4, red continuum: 62.4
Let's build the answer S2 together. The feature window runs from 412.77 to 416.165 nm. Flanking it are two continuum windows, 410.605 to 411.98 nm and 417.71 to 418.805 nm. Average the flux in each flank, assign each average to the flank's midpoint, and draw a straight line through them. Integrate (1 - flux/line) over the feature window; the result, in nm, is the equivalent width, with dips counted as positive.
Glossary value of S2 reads 0.22 nm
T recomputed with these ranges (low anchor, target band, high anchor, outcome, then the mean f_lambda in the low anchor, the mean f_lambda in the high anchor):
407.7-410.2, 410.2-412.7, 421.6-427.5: 0.12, 55.5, 62.5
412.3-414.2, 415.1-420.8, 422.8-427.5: 0.21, 54.4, 63.1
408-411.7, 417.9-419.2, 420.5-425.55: 0.14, 54.7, 62.9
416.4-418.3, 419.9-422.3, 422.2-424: -0.40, 52.3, 59.5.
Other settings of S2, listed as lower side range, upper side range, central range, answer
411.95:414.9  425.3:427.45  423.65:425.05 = -0.04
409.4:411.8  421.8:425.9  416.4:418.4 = 0.21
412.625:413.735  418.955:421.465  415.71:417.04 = 0.09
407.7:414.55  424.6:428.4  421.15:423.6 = -0.04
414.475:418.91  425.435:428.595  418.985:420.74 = -0.23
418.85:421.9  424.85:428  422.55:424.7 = 0.04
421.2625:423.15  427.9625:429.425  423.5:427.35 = -0.33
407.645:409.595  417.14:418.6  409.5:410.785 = 0.11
